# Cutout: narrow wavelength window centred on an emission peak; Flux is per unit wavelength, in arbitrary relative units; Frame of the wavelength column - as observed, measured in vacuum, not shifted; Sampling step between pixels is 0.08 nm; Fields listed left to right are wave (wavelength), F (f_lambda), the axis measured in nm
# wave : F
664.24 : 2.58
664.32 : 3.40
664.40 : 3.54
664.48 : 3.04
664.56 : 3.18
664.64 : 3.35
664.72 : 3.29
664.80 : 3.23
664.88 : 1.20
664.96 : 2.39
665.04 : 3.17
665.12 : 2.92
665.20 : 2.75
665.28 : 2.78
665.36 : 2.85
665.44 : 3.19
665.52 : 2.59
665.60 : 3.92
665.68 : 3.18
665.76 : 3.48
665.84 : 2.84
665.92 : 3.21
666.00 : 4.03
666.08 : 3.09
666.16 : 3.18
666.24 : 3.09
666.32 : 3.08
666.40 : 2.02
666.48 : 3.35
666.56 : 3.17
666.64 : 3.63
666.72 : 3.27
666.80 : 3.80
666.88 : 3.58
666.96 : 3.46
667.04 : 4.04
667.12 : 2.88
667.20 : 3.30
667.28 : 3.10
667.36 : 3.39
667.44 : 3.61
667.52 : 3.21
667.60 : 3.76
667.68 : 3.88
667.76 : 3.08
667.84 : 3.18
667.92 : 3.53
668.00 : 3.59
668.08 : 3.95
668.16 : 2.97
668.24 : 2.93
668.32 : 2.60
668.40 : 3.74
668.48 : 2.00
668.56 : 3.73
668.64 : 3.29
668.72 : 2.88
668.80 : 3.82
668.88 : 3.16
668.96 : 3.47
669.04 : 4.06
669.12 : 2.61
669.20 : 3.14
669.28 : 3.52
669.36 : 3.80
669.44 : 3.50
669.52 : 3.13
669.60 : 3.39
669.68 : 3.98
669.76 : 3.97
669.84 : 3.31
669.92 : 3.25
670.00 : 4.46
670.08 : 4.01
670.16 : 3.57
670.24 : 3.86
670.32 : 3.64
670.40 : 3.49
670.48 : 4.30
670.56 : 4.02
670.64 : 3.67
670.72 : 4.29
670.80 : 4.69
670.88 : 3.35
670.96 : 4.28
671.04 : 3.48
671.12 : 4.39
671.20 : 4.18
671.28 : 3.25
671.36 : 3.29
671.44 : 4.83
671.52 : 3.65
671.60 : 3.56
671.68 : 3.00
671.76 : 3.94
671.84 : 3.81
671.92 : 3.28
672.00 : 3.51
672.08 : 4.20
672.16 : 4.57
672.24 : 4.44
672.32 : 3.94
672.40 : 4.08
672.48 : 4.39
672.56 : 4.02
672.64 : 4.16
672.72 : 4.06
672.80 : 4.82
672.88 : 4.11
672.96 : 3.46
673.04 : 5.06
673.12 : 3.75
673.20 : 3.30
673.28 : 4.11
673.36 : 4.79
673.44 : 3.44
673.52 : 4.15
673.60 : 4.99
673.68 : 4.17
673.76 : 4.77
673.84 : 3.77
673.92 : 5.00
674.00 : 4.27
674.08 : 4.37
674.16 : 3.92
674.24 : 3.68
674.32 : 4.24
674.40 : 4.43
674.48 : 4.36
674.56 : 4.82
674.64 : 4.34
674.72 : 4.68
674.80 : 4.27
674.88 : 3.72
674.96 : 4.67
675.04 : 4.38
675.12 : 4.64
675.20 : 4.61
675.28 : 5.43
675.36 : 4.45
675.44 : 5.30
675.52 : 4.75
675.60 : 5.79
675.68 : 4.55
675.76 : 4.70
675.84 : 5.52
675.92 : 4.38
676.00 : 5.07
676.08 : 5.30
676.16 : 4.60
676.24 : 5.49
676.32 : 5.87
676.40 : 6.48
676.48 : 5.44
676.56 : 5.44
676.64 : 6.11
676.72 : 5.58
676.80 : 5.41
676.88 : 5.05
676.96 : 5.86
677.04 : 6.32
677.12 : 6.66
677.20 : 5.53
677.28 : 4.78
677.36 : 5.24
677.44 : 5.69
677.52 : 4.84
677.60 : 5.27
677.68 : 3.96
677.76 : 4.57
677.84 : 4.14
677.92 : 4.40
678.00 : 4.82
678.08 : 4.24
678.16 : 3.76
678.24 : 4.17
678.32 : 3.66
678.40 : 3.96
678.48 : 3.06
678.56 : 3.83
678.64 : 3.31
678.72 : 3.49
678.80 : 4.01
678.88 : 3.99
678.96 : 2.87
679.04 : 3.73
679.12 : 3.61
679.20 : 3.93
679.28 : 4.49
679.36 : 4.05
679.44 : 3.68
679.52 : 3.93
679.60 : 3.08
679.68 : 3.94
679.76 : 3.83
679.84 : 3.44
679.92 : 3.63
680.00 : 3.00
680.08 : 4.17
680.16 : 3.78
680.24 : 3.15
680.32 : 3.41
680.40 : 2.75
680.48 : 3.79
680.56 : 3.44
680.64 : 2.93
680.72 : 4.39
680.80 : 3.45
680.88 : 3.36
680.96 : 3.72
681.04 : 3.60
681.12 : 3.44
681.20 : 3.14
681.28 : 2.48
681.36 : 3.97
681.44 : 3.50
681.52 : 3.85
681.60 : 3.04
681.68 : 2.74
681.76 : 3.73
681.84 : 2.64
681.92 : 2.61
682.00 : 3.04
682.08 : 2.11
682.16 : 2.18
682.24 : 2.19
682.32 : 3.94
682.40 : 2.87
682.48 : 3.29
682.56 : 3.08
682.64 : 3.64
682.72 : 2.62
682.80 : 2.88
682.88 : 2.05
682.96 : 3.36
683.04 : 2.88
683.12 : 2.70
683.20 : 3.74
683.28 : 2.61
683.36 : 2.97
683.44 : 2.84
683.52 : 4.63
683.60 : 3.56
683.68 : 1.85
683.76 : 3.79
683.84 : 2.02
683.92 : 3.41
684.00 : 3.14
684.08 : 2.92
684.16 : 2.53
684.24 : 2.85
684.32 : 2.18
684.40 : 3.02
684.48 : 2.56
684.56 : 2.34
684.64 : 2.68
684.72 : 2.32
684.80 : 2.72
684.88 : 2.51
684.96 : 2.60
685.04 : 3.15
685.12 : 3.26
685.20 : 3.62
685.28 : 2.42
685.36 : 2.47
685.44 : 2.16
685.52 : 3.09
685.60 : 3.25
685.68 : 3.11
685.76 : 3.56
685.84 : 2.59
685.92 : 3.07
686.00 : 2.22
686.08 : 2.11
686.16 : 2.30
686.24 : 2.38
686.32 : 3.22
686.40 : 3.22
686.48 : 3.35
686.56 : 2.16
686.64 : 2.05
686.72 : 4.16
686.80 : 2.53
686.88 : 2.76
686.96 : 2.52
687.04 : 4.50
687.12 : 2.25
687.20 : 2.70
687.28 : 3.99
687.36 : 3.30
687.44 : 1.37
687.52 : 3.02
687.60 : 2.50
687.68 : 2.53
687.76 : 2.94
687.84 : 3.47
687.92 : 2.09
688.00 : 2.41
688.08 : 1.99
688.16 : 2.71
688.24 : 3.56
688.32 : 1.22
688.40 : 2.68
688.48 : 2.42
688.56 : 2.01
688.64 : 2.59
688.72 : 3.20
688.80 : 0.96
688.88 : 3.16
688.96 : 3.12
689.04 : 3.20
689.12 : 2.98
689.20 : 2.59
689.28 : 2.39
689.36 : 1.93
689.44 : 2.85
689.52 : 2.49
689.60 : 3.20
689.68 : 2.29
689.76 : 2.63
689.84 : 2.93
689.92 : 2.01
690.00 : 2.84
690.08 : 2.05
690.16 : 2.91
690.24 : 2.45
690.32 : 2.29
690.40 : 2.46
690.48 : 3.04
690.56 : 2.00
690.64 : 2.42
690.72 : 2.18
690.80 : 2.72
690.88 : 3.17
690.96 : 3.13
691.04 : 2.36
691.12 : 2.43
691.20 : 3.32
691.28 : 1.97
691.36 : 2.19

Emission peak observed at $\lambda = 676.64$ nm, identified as C III]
